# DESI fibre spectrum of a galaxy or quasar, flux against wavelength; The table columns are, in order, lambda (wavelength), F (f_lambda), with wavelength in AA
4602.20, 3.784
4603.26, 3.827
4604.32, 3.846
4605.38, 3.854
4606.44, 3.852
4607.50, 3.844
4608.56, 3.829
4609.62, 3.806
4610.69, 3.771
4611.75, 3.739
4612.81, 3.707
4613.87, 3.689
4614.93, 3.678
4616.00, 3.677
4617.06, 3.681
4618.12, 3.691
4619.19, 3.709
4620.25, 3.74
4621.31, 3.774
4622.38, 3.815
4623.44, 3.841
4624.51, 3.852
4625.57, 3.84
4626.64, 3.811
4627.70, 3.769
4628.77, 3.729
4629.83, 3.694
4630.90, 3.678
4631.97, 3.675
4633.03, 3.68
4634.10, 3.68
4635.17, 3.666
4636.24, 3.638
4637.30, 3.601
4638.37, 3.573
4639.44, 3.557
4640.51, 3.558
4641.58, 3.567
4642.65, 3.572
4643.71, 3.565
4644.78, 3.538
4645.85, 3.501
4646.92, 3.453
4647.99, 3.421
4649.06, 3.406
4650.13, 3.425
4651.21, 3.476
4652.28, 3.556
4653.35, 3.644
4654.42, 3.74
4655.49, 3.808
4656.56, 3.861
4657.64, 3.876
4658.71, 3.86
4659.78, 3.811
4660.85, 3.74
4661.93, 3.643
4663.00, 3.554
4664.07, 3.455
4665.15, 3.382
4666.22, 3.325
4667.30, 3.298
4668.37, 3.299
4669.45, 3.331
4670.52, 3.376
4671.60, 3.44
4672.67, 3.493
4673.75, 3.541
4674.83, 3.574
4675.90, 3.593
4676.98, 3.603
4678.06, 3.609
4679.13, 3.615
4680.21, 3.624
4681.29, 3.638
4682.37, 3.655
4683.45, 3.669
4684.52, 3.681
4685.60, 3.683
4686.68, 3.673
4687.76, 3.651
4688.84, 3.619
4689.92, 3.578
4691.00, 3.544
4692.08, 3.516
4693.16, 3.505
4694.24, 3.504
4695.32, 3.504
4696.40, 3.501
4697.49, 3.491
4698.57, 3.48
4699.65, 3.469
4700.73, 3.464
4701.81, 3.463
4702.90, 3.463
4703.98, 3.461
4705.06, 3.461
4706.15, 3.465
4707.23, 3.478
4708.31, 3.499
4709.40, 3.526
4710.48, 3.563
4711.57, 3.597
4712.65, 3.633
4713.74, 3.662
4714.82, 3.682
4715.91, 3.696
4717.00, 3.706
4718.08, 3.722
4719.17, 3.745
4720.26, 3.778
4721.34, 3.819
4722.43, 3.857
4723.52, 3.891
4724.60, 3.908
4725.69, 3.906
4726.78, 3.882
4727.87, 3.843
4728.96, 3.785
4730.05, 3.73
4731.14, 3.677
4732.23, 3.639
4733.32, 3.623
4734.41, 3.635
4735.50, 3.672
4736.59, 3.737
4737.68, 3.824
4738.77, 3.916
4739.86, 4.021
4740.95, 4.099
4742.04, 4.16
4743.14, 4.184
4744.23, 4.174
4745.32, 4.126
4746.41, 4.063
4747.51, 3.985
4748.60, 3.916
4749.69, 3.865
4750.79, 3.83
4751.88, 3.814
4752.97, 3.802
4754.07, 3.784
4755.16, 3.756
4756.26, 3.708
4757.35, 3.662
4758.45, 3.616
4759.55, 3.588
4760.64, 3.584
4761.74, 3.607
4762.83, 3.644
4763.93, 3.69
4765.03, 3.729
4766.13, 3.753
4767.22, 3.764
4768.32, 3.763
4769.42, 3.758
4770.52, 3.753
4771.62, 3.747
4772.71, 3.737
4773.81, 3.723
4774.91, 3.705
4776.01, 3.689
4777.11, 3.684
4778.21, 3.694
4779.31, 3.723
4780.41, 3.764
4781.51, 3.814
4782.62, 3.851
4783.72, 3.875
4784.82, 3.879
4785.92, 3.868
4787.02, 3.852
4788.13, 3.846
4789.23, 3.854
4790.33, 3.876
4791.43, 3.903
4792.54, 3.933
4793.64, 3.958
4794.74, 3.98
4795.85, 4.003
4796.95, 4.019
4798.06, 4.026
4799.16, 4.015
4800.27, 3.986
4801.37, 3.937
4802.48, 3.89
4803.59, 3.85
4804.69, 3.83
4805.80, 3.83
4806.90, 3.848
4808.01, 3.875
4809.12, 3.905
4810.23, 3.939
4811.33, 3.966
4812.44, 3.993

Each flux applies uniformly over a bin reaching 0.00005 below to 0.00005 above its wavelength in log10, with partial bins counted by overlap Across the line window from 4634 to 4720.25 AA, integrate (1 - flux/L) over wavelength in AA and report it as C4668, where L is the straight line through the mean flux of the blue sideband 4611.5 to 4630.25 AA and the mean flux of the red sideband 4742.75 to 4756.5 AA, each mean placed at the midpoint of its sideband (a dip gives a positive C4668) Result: 5.8 AA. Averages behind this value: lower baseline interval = 3.75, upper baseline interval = 3.93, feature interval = 3.57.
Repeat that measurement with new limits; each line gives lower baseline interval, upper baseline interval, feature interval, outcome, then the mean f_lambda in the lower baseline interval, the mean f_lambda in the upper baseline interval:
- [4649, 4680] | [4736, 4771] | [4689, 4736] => 1.0 AA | 3.57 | 3.83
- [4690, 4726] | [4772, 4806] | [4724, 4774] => -1.0 AA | 3.6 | 3.86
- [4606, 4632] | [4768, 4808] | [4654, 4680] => 1.4 AA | 3.76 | 3.85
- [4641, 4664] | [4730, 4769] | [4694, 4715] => 1.2 AA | 3.62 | 3.81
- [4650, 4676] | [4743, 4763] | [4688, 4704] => 0.7 AA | 3.57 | 3.82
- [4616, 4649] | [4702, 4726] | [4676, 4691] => 0.1 AA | 3.66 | 3.65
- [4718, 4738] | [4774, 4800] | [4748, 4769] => 0.5 AA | 3.77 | 3.86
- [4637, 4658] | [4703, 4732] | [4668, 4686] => 0.3 AA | 3.58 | 3.69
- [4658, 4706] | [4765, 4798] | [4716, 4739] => -0.6 AA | 3.54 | 3.82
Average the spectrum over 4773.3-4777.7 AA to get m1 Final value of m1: 3.7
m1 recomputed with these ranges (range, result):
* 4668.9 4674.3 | 3.43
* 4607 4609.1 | 3.84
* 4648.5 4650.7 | 3.4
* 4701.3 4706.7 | 3.46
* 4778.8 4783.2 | 3.78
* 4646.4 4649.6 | 3.43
